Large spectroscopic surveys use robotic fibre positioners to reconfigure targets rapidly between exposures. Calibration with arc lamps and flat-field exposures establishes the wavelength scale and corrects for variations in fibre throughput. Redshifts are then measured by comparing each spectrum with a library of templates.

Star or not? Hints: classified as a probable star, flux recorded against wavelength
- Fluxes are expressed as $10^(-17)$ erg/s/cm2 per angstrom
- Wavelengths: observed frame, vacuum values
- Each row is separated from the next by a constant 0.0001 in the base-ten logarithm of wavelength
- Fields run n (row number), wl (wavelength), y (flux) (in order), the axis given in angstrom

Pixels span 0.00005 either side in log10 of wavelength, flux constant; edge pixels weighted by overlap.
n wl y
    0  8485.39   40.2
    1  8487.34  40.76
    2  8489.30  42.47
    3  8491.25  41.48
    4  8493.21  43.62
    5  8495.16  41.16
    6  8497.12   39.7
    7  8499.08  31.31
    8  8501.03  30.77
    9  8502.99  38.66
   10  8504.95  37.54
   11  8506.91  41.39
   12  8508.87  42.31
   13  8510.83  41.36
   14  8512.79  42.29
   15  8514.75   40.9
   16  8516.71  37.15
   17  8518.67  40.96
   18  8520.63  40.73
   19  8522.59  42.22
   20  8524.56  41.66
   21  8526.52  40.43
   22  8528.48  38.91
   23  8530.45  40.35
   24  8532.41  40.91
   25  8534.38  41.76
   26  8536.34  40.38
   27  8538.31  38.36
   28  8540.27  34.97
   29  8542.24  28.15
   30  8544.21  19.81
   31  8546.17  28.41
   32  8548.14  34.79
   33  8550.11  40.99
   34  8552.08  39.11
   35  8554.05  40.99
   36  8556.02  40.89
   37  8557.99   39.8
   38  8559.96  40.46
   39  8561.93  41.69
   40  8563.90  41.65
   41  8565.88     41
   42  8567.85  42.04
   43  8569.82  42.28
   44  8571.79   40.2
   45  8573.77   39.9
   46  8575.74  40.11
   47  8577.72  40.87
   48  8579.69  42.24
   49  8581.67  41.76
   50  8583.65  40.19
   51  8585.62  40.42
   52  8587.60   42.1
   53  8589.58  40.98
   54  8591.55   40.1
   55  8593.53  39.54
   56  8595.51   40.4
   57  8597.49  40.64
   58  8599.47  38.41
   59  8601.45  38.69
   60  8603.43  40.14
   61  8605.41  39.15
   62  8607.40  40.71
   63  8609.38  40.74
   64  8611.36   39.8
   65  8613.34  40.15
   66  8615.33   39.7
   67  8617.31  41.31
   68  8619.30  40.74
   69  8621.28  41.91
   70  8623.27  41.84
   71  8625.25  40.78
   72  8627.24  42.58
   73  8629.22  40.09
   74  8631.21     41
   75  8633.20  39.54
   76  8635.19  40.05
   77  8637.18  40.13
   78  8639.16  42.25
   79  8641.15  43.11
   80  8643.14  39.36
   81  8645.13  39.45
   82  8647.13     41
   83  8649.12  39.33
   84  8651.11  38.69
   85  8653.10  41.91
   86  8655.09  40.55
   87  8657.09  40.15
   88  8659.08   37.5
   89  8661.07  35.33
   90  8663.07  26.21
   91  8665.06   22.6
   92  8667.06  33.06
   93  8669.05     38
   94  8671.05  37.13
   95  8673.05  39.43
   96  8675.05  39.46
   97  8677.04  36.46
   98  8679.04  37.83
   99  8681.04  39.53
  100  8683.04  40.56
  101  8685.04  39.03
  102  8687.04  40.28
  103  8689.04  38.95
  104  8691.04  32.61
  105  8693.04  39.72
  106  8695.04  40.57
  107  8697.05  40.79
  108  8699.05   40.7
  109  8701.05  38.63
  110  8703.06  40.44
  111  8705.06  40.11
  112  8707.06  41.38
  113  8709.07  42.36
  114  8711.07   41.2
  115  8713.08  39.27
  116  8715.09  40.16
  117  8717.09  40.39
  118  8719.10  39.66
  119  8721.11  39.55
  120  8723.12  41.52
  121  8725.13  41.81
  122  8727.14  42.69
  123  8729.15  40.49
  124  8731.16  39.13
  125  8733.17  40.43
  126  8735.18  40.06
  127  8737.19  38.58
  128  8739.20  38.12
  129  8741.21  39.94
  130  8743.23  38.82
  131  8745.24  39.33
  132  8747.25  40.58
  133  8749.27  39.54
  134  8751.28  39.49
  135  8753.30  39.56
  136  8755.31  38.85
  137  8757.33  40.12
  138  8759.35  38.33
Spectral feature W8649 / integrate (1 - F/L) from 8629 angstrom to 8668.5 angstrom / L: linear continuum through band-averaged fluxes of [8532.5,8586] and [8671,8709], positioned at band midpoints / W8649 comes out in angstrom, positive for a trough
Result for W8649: 1.06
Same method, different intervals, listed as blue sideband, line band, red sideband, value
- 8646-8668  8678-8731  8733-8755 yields -2.9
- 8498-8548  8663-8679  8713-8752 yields 1.9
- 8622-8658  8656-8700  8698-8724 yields 3.7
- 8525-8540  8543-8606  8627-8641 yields 1.6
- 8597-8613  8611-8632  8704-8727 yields -0.5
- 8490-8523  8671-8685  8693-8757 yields 0.4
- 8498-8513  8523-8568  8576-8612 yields 1.1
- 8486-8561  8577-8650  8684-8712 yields -2.5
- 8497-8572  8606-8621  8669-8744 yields -0.5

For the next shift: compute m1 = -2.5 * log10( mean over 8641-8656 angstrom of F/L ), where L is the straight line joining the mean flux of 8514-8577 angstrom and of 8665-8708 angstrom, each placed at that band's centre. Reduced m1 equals -0.05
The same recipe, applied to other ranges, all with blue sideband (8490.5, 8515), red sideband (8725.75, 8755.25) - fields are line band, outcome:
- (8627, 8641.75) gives -0.04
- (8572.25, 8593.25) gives -0.04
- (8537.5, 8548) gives 0.29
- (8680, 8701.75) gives 0.01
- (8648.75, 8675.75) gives 0.10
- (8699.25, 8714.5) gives -0.02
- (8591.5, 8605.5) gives 0.00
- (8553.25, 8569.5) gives -0.04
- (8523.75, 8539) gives -0.03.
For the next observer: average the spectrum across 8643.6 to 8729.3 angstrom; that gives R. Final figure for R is 38.7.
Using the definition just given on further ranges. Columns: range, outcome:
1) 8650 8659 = 40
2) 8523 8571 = 38.4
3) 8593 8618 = 39.9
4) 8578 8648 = 40.6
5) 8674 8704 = 39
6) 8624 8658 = 40.6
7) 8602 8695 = 38.9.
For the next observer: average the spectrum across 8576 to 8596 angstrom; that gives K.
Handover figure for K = 40.8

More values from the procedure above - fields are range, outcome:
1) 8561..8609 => 40.6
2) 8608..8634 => 40.8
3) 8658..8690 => 36.3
